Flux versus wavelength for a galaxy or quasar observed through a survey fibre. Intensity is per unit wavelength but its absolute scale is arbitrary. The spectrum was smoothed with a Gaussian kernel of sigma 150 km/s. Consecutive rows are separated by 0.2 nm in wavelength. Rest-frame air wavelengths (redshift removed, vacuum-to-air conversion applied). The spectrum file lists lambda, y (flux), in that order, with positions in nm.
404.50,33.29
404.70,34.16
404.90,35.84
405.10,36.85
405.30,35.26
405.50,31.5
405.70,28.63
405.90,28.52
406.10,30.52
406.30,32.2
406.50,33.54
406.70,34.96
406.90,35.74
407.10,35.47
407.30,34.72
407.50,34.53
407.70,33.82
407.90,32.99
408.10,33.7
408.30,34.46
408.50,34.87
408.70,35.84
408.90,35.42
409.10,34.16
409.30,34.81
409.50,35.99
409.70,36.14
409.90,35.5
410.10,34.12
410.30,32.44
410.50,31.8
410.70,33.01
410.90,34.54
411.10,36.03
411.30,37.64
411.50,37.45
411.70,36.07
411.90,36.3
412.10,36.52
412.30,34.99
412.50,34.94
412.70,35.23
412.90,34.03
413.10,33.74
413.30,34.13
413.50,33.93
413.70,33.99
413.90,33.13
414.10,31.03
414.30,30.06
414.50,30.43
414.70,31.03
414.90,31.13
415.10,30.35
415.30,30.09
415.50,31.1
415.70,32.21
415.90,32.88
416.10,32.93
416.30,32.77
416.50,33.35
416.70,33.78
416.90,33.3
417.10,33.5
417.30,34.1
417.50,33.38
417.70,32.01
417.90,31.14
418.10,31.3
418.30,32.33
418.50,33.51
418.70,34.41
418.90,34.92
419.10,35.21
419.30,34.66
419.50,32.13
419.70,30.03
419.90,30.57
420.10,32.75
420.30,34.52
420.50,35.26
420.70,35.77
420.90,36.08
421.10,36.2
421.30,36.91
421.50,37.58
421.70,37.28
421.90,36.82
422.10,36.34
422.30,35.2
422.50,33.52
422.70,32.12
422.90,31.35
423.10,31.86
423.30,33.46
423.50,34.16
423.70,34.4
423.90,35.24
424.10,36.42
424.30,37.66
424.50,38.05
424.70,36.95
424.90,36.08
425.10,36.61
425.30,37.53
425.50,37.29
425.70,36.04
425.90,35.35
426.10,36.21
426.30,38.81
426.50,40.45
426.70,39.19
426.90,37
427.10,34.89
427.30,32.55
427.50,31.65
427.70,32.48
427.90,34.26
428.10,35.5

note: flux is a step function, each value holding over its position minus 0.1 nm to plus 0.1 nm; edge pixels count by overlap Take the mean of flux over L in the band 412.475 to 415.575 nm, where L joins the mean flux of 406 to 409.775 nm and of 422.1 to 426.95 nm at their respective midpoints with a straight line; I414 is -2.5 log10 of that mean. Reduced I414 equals 0.08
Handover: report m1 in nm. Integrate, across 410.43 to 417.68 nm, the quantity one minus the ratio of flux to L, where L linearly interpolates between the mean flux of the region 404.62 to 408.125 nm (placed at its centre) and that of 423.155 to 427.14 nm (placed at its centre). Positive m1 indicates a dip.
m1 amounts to 0.27 nm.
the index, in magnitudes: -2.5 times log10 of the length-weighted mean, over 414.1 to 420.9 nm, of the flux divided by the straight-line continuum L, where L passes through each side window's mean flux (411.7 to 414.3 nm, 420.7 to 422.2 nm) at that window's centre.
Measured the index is 0.092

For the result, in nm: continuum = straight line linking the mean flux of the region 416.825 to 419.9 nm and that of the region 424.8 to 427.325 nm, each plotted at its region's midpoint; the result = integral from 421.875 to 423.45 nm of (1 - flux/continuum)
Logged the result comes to 0.07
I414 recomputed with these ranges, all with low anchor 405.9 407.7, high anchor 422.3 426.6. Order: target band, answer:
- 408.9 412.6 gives -0.033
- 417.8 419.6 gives 0.055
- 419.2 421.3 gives 0.039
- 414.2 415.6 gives 0.133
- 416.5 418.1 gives 0.061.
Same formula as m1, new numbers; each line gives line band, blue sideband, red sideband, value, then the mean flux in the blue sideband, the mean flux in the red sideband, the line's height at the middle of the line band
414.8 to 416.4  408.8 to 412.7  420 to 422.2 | 0.173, 35.2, 36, 35.5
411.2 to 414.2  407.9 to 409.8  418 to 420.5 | -0.053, 34.9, 33.1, 34.3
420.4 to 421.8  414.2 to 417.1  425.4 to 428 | -0.107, 31.9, 35.9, 33.8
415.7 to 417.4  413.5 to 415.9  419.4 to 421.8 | -0.042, 31.5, 34.6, 32.5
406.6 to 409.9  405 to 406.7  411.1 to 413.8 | -0.146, 32.3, 35.3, 33.4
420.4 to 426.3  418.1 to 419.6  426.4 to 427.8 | -0.176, 33.7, 35.5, 34.7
